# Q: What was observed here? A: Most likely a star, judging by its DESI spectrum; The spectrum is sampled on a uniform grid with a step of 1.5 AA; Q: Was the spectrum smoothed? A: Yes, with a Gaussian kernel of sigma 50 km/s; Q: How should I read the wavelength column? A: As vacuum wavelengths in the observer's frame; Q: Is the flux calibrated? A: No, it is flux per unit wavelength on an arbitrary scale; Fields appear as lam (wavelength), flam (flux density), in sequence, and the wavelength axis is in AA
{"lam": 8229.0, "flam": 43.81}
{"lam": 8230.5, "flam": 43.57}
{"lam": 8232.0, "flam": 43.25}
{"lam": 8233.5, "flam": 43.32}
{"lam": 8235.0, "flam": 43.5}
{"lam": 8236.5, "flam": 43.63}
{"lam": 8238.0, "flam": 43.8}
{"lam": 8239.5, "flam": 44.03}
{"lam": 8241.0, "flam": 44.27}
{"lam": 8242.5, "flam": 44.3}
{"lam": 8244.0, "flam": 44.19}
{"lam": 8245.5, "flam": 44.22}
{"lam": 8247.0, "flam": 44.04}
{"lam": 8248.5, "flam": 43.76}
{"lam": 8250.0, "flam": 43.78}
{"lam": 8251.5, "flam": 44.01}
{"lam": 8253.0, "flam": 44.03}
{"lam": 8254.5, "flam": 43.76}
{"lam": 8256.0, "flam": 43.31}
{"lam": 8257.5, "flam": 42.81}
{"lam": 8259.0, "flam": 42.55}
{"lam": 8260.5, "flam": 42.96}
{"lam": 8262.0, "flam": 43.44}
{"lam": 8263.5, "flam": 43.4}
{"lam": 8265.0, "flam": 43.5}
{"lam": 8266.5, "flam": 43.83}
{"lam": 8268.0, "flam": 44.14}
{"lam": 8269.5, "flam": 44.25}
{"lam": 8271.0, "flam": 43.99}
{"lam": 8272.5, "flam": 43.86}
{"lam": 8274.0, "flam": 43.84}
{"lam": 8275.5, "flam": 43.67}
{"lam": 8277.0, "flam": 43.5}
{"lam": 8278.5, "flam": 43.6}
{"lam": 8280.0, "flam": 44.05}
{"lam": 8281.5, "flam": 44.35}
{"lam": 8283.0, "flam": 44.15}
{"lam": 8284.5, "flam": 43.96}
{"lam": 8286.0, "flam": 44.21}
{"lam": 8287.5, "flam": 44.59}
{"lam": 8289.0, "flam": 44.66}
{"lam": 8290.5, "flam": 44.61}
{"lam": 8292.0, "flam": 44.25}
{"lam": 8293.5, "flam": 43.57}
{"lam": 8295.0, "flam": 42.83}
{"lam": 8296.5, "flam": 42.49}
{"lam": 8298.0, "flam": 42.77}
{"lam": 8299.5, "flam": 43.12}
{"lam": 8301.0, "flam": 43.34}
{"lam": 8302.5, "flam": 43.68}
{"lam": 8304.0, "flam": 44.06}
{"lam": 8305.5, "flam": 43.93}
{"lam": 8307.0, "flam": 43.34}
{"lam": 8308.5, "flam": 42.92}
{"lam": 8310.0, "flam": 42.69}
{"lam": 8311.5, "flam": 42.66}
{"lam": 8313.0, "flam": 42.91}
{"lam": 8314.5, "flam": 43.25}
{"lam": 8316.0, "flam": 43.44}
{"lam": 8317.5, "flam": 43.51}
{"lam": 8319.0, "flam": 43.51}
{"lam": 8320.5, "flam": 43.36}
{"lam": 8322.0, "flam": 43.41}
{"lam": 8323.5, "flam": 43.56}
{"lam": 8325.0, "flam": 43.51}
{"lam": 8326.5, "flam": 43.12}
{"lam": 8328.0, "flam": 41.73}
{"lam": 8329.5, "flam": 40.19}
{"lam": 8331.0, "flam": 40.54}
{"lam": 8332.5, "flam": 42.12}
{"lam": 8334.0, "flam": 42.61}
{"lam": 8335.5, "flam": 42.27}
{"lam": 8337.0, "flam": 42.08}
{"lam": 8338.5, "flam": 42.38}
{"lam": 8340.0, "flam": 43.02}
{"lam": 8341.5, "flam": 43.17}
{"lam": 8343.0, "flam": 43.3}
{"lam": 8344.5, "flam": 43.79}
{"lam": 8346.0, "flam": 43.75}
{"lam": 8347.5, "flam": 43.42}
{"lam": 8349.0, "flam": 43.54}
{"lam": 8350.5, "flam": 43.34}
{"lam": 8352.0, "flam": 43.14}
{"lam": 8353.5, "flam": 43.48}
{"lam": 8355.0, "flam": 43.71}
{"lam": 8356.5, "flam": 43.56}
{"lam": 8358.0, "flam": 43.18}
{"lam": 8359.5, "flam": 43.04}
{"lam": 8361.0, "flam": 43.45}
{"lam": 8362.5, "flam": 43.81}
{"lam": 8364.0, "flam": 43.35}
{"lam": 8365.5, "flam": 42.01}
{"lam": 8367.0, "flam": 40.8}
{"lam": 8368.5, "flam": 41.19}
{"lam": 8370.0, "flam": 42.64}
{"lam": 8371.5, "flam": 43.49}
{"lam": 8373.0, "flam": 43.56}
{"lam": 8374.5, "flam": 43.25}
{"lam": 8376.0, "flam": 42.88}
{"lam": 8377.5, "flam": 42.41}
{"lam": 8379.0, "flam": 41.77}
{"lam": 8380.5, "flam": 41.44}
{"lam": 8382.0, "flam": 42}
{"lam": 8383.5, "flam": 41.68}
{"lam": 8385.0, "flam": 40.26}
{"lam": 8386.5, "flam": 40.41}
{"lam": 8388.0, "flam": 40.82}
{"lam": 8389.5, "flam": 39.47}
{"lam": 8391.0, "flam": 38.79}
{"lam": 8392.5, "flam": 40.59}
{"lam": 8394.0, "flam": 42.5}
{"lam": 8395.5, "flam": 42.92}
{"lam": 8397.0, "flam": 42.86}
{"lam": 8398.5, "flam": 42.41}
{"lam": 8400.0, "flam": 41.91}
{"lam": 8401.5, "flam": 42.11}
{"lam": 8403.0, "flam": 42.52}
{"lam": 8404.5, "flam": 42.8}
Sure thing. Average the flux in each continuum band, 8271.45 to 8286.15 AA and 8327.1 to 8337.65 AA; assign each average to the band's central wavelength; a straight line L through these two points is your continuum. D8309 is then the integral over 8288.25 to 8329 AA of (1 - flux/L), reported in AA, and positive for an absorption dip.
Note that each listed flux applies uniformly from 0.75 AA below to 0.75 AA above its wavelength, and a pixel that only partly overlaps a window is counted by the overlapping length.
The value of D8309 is -0.6 AA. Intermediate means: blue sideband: 43.9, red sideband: 41.7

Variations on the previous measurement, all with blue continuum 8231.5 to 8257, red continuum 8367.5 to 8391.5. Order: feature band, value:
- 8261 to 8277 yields -0.1 AA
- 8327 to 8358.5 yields -0.4 AA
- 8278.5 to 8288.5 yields -0.2 AA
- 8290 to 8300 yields -0.1 AA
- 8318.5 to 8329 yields -0.1 AA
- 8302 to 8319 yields -0.2 AA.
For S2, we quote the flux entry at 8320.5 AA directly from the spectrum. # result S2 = 43.36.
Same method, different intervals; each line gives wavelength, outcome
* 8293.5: 43.57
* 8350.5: 43.34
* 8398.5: 42.41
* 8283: 44.15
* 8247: 44.04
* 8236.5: 43.63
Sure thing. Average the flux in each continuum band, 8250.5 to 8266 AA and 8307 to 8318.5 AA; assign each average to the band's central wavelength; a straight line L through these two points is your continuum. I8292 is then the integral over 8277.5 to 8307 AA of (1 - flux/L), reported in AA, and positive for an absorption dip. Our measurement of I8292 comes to -0.40 AA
